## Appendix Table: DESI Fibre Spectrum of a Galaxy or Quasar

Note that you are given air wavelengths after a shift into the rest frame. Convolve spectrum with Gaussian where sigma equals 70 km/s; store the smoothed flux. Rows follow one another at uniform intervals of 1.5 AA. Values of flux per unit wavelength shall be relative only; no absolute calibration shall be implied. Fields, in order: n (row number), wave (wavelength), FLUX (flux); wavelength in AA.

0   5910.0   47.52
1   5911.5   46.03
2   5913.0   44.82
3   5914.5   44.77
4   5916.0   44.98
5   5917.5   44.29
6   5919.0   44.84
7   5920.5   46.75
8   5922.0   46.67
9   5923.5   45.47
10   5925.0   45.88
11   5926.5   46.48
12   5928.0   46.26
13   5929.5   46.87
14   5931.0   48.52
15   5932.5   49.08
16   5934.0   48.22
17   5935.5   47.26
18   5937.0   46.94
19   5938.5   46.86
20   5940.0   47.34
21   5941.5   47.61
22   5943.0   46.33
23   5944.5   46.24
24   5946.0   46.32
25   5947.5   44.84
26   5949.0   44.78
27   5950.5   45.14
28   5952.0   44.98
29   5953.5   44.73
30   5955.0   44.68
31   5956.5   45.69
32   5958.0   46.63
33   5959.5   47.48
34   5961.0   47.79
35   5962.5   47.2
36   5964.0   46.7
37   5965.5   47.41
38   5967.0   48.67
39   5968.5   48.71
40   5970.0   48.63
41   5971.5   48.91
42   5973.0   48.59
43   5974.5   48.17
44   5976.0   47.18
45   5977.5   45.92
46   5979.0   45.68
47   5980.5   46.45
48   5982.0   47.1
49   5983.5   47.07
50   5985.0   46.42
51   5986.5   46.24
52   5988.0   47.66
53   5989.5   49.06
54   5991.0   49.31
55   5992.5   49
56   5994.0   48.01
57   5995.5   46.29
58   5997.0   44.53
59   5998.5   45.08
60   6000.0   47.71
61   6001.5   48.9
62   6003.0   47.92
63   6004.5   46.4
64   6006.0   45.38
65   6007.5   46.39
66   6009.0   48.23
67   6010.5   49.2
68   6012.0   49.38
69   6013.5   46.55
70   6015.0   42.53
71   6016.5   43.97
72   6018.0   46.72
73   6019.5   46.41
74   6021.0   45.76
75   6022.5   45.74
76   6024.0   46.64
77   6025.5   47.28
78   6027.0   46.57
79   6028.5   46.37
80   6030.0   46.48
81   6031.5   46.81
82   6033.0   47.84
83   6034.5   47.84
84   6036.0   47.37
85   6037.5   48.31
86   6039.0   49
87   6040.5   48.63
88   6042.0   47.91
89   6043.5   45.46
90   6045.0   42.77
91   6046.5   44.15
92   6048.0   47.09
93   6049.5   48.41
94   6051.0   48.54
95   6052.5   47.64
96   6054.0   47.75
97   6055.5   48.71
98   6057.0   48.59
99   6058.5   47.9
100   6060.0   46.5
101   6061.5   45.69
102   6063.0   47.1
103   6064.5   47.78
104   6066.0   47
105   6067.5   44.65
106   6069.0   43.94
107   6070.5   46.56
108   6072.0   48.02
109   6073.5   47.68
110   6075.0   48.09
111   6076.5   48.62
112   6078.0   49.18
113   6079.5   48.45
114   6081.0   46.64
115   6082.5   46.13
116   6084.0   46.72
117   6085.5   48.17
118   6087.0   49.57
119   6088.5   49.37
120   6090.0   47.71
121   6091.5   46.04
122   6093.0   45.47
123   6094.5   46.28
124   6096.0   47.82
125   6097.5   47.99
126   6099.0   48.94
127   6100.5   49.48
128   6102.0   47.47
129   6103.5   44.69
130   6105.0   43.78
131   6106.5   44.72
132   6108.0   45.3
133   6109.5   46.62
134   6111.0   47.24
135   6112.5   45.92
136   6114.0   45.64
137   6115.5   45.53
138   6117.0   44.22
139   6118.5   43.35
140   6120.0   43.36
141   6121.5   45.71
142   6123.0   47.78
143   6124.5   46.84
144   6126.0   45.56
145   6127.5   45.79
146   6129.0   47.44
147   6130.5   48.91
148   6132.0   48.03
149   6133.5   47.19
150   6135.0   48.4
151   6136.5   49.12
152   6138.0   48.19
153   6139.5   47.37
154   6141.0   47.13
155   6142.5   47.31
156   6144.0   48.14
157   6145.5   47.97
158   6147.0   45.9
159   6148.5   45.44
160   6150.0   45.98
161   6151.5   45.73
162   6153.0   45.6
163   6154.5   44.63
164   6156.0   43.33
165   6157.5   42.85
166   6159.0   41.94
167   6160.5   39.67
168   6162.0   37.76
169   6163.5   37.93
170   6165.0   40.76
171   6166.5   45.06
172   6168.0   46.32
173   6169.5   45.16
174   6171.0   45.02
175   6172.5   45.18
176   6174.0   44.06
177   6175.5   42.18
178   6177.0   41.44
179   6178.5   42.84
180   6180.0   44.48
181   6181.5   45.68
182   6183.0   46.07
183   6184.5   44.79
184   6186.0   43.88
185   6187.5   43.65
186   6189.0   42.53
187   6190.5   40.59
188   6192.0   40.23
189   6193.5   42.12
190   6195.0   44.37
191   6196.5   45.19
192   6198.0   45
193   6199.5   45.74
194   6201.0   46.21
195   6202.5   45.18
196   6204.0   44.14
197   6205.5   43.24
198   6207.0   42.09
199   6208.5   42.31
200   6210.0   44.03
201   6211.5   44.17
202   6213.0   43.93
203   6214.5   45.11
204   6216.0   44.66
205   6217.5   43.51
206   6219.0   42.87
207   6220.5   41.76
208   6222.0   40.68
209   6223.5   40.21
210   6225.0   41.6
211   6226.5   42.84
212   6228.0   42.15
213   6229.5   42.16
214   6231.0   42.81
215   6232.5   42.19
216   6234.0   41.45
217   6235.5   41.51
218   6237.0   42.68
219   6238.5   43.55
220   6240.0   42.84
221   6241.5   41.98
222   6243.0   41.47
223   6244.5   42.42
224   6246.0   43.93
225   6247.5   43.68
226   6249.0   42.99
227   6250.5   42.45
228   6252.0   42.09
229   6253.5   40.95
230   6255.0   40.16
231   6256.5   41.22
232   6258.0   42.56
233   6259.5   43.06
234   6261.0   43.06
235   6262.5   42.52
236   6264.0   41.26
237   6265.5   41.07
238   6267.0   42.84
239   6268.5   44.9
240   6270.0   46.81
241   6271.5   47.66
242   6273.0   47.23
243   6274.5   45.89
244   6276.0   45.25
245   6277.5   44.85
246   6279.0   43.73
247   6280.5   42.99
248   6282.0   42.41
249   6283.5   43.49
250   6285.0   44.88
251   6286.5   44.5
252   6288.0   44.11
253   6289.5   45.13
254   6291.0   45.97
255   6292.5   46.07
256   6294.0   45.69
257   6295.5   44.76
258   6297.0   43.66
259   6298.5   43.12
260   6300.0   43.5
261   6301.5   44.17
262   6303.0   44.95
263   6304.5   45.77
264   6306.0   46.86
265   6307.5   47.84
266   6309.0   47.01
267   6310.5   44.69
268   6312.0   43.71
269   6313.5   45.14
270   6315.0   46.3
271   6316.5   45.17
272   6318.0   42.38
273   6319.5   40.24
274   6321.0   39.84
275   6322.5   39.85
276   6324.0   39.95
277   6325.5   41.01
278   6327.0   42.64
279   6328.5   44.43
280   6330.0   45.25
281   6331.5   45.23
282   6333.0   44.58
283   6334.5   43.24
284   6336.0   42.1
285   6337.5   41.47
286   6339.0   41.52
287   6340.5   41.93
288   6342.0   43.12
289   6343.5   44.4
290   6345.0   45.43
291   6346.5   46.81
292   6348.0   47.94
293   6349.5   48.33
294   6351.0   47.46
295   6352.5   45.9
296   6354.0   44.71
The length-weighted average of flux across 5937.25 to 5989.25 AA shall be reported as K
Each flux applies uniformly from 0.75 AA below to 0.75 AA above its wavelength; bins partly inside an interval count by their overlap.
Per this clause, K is 46.8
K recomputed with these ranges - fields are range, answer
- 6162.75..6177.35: 43.4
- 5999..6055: 46.9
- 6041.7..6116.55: 46.9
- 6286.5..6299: 44.8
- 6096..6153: 46.6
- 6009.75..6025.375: 46.3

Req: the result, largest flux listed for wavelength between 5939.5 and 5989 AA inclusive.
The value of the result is 48.91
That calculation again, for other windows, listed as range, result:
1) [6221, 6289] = 47.66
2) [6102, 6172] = 49.12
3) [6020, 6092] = 49.57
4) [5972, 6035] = 49.38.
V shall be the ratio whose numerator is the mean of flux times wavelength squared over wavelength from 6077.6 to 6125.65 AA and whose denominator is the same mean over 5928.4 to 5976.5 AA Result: 1.04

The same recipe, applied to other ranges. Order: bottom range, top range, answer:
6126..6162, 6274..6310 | 1.02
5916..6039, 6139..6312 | 1.01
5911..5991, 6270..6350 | 1.07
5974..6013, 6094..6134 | 1.02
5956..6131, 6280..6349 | 1.02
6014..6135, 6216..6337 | 0.99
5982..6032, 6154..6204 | 0.98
